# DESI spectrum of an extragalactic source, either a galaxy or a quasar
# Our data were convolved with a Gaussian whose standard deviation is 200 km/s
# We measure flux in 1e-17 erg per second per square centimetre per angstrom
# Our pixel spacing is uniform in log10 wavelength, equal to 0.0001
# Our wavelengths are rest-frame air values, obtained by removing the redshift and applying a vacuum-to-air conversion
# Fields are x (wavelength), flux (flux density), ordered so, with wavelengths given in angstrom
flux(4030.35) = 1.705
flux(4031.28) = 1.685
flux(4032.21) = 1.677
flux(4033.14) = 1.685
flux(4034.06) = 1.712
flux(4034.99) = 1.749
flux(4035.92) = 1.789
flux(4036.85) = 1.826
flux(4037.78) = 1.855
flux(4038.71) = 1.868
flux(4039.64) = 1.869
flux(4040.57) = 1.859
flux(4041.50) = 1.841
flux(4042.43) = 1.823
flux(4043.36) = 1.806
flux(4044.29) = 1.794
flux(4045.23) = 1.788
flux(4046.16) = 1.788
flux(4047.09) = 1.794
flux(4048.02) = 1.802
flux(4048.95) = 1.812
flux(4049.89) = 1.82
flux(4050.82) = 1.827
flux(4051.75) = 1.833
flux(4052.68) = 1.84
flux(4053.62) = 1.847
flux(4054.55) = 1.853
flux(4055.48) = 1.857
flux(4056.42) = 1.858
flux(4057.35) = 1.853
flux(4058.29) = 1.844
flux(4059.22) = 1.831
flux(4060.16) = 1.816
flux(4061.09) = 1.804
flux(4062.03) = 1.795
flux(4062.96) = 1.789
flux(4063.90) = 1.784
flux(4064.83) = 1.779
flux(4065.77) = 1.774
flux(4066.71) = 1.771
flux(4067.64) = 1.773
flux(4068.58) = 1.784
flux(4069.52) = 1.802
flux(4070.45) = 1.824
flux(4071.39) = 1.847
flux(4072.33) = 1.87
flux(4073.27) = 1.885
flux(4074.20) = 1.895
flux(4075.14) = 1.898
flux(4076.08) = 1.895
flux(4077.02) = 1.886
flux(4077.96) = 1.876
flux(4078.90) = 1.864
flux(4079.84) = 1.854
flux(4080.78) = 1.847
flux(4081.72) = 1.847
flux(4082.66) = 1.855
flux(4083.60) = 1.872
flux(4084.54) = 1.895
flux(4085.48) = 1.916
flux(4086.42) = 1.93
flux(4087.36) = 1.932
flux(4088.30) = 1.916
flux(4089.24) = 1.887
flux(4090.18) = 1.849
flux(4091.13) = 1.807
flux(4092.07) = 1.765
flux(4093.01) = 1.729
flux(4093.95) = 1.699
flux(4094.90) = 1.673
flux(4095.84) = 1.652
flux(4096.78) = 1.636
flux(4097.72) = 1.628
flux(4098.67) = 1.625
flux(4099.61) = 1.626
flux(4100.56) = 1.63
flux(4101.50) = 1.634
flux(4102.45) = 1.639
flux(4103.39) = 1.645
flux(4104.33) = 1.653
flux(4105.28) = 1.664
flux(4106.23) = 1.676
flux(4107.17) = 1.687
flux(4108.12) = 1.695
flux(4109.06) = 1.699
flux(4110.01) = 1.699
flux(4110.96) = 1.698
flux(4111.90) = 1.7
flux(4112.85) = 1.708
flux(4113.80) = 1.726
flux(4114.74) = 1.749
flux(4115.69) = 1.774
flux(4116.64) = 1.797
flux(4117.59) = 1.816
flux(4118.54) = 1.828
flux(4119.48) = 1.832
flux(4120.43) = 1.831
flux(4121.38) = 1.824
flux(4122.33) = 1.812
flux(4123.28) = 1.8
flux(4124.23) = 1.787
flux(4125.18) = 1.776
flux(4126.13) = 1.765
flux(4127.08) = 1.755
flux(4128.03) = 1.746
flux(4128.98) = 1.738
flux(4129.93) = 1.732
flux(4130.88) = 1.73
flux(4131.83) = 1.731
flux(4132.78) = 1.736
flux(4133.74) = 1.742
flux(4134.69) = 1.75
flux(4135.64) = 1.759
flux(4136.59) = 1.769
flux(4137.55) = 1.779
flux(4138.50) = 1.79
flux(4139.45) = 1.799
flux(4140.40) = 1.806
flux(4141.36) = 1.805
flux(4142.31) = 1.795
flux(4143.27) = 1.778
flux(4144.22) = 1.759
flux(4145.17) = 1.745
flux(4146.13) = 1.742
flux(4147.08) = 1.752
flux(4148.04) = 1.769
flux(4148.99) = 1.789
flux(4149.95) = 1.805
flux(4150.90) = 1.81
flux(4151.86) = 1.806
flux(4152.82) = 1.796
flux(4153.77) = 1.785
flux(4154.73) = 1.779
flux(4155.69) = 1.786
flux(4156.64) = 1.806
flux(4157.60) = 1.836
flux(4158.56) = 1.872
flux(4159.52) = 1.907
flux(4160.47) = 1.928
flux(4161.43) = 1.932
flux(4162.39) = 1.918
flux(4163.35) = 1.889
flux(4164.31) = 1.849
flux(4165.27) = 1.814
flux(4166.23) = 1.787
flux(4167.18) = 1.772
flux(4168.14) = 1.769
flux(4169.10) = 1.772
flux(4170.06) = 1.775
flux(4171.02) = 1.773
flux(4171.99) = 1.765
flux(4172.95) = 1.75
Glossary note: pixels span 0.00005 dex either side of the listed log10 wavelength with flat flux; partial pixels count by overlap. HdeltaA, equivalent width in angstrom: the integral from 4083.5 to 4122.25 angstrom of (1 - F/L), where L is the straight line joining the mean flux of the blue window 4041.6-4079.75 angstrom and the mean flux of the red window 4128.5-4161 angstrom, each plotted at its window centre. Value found 1.28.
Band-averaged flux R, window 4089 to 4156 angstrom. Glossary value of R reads 1.75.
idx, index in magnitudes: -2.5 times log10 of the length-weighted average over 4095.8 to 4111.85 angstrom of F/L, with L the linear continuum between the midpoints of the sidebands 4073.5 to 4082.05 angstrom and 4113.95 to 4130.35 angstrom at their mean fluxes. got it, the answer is 0.10 mag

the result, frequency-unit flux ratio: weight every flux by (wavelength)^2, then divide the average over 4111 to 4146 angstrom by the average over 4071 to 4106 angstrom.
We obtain 1.01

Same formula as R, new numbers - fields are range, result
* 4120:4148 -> 1.77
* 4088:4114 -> 1.7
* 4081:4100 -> 1.79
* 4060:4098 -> 1.82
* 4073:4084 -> 1.87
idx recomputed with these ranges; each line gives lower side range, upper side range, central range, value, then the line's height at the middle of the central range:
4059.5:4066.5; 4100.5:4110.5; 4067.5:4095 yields -0.07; 1.74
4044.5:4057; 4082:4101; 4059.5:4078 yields -0.01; 1.8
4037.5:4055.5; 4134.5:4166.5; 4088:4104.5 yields 0.07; 1.82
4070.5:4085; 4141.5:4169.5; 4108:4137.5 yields 0.05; 1.84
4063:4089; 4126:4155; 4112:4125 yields 0.01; 1.8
